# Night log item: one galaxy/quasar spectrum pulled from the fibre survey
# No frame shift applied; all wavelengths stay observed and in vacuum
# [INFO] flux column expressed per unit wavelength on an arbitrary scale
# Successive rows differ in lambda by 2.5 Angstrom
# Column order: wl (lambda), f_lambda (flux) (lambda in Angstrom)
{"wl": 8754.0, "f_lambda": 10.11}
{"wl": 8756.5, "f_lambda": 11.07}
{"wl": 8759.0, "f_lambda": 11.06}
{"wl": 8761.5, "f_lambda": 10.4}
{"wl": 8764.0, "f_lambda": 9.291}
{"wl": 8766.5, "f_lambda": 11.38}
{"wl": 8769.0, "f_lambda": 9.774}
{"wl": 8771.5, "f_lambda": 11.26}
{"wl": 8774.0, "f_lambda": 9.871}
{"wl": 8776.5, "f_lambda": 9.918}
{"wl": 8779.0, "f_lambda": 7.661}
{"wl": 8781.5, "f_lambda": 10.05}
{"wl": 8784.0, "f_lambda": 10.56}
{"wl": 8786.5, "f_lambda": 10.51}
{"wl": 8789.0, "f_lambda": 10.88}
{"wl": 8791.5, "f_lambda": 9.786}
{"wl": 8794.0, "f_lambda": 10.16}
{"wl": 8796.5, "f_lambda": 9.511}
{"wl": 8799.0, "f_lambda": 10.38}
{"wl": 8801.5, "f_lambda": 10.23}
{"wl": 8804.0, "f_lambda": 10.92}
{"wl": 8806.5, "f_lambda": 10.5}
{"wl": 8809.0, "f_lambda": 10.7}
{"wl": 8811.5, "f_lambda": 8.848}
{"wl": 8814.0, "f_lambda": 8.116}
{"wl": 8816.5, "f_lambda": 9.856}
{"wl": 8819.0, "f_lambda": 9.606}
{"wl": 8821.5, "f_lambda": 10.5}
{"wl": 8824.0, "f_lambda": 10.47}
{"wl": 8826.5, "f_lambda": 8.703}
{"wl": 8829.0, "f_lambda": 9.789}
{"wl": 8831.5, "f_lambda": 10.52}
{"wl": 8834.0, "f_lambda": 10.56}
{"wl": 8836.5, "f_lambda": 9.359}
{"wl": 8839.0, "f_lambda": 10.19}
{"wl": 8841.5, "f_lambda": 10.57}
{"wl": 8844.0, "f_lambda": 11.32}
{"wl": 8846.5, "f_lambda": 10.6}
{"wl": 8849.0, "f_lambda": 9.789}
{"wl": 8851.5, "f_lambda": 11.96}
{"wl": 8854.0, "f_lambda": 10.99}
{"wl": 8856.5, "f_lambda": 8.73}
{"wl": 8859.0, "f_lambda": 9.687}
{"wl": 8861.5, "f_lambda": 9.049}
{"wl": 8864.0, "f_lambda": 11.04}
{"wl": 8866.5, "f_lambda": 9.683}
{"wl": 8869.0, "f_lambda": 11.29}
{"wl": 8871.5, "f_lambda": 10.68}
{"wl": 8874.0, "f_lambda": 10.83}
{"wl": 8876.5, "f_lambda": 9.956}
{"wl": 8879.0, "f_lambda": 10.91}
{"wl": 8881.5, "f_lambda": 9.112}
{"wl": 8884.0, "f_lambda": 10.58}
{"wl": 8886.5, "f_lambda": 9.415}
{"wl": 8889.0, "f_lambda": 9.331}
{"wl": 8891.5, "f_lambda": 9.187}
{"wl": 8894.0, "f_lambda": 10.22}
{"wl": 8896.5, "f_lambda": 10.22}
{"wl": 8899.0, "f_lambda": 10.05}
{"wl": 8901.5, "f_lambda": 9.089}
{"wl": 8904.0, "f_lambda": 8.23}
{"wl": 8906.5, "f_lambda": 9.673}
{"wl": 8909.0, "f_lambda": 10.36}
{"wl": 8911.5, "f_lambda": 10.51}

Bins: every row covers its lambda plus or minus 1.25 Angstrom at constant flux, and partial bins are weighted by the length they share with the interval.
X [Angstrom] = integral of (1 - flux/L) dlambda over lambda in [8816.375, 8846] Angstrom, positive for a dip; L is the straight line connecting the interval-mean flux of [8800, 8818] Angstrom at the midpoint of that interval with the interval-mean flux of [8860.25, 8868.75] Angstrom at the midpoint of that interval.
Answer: -0.5 Angstrom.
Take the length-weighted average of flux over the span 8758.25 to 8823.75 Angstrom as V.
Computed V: 10.1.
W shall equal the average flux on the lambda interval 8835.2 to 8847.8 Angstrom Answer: 10.4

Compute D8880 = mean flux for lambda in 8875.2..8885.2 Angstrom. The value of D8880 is 10.1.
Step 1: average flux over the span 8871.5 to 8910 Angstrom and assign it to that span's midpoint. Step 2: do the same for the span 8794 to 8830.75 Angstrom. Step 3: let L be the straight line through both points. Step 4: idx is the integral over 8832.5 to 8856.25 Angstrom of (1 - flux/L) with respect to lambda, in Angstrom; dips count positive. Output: -1.6 Angstrom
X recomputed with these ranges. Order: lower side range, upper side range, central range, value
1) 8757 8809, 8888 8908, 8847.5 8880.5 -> -2.1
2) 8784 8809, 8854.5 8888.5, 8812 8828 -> 1.2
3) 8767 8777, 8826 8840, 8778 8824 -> 0.7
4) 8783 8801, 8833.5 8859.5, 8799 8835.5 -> 1.2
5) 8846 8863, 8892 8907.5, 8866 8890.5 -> -0.9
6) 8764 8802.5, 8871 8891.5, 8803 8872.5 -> -0.6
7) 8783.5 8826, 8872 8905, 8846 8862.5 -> -0.3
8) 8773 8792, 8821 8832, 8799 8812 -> -0.5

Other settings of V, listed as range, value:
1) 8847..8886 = 10.3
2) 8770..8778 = 10.2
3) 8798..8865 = 10.1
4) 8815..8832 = 9.87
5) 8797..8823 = 9.96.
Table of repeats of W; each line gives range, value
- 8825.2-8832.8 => 9.68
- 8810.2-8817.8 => 8.96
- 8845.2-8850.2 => 10.2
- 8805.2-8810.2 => 10.6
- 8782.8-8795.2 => 10.4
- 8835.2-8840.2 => 9.78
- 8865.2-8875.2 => 10.6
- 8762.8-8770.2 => 10.2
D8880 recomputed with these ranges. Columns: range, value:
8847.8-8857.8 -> 10.4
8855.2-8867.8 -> 9.65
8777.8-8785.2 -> 9.43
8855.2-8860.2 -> 9.22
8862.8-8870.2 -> 10.7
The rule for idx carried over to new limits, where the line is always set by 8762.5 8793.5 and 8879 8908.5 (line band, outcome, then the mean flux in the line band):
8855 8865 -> 0.14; 9.63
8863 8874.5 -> -1.13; 10.7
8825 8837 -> 0.06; 9.83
